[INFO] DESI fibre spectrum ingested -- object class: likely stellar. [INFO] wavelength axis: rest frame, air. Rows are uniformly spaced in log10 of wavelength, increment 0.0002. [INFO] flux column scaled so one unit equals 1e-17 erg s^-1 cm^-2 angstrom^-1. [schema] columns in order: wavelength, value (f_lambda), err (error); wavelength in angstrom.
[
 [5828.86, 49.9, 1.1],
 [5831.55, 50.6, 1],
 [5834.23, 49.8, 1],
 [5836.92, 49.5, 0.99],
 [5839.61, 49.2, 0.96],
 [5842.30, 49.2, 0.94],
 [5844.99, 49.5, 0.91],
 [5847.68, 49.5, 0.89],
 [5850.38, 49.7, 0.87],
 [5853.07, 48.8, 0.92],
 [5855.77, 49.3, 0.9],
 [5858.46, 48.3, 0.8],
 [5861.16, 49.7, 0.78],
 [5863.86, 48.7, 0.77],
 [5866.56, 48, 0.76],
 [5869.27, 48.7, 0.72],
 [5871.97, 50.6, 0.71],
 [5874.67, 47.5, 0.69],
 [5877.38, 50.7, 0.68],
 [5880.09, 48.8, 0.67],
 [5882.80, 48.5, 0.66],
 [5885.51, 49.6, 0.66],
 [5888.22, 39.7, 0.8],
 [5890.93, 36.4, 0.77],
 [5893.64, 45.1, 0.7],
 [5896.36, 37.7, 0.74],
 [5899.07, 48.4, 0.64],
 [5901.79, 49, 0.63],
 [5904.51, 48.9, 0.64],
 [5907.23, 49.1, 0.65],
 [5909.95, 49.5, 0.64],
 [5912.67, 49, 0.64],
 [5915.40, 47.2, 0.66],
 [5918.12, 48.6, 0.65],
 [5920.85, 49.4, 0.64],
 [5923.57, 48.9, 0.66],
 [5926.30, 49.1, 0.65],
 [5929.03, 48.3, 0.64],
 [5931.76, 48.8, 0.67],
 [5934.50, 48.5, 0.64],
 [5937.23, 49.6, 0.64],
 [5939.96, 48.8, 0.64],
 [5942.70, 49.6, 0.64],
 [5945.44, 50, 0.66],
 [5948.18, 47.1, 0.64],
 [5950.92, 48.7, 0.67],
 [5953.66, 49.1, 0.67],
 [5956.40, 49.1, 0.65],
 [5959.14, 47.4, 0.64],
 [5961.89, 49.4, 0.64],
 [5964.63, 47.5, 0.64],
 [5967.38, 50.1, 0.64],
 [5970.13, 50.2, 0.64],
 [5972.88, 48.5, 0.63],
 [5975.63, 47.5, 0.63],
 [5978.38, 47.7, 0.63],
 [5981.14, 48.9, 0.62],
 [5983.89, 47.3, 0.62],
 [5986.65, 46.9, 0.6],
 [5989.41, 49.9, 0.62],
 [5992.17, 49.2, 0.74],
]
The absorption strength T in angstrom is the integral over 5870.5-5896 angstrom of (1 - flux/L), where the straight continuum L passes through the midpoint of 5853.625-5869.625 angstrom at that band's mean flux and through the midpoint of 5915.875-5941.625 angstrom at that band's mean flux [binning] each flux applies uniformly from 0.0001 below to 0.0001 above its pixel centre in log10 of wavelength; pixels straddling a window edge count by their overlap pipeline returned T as 1.5 angstrom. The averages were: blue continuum 48.8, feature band 46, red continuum 48.8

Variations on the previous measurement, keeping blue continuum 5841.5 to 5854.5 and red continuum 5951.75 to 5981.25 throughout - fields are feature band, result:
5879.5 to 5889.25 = 0.5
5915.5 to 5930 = 0.1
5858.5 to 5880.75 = 0.1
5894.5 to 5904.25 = 0.7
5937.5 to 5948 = -0.1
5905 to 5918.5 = 0.1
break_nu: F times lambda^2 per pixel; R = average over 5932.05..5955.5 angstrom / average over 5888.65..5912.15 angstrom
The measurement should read 1.09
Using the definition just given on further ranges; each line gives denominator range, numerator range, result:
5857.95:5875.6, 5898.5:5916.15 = 1.01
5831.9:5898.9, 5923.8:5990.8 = 1.05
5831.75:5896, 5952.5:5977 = 1.05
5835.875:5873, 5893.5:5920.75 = 0.98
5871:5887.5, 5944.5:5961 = 1.02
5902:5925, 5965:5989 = 1.01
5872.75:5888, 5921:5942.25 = 1.03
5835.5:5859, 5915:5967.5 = 1.02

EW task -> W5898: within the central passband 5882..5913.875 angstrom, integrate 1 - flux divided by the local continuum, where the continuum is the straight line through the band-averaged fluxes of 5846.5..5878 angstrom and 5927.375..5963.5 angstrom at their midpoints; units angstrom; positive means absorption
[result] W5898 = 2.0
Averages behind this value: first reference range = 49.1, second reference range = 48.8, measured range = 45.9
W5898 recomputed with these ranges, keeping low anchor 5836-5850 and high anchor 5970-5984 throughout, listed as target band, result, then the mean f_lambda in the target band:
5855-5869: 0.1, 48.8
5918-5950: -0.2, 48.9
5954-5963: 0.0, 48.7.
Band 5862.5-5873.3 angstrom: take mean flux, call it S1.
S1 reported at 49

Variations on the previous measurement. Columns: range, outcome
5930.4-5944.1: 49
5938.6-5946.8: 49.4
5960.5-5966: 48.5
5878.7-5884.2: 48.6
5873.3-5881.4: 49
